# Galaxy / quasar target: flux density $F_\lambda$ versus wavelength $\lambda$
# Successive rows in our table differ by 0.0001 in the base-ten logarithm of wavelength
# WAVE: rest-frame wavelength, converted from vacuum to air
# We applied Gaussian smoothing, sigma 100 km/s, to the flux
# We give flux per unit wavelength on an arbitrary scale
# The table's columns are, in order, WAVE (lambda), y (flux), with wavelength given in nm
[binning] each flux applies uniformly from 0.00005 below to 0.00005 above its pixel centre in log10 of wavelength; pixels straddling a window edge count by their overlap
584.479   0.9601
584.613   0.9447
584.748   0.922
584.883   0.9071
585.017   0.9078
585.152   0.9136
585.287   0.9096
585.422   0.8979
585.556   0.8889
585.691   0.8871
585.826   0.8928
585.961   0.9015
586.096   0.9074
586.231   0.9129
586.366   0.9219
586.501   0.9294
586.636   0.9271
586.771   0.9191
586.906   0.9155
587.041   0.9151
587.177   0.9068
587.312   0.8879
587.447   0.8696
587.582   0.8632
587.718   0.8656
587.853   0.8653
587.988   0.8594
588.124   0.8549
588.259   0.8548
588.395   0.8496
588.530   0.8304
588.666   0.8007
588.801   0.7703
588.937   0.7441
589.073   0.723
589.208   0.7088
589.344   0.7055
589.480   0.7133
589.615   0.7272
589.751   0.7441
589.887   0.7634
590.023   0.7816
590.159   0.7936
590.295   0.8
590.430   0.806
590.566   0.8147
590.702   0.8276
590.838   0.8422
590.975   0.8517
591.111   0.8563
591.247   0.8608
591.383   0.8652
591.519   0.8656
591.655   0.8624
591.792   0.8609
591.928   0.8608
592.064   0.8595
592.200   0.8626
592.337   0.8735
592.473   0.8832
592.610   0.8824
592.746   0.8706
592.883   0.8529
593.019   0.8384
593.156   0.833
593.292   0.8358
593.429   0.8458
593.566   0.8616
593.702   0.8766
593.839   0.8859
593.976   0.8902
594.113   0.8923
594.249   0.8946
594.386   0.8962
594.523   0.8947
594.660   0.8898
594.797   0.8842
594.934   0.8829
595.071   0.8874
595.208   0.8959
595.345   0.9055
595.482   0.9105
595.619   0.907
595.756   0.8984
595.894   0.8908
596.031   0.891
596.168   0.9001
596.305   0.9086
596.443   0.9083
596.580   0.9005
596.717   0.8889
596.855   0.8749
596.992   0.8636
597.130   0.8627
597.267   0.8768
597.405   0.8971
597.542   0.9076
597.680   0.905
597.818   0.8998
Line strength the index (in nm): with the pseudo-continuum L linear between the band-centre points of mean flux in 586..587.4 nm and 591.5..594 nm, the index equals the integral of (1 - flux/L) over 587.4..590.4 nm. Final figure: 0.338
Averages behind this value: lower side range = 0.913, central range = 0.795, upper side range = 0.863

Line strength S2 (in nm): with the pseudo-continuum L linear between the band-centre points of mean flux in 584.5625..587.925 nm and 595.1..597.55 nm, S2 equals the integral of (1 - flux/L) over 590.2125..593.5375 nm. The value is 0.18 nm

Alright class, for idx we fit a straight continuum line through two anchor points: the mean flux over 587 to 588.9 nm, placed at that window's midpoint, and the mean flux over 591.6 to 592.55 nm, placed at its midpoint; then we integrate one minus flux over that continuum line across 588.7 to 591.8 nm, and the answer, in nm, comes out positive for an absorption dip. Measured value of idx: 0.24 nm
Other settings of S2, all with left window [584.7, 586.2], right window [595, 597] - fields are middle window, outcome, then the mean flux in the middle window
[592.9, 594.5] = 0.05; 0.869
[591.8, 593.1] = 0.05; 0.865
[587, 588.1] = 0.03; 0.877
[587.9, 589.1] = 0.12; 0.813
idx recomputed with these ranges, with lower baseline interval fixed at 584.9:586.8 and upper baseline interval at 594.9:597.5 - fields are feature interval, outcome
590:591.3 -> 0.11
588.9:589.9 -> 0.20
